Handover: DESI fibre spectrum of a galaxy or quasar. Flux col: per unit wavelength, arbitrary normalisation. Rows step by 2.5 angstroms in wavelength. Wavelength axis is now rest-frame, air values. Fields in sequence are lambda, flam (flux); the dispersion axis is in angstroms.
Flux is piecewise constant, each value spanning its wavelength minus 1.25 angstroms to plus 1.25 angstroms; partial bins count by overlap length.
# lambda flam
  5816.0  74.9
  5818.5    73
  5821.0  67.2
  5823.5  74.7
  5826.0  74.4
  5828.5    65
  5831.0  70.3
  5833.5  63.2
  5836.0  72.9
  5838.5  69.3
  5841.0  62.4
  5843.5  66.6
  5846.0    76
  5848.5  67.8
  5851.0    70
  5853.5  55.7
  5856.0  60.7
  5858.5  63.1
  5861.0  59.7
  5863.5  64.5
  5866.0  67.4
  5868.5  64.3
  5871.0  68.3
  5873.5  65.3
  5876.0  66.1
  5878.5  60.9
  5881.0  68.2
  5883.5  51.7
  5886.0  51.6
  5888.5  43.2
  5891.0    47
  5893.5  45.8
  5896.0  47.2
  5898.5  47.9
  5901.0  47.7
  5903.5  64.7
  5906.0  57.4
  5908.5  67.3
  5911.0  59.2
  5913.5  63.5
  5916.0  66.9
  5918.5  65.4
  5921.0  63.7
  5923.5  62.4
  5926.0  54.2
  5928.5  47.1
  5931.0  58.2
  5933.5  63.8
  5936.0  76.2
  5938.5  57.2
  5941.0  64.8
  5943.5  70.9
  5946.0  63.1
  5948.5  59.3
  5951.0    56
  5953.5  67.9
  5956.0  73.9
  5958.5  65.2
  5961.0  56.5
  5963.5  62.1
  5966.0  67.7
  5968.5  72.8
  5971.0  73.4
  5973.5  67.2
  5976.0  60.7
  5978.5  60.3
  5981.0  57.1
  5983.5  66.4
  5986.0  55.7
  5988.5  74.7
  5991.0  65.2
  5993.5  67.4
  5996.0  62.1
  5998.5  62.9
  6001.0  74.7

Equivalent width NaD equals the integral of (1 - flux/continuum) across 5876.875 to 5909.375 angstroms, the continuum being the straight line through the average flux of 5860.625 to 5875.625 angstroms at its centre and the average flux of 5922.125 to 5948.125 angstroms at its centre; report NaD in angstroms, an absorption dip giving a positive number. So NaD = 5.12 angstroms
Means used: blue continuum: 65.3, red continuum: 61.7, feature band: 53.9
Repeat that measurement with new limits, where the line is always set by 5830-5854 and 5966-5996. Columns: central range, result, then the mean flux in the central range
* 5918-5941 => 1.9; 61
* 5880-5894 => 3.3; 51.2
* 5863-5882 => 0.5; 65.6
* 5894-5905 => 2.5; 51.6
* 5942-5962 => 0.5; 64.2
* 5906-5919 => 0.6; 63.7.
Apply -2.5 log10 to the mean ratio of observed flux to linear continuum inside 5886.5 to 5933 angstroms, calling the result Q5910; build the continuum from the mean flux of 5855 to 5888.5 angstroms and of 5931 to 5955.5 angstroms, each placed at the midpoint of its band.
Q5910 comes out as 0.13 mag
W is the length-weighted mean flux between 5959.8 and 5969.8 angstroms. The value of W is 64.9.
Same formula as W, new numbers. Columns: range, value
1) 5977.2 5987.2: 59.9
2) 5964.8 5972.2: 71.3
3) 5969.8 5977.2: 67.1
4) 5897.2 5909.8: 57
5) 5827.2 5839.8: 68.1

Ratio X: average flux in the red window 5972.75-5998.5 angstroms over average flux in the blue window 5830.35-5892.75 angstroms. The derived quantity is 1.0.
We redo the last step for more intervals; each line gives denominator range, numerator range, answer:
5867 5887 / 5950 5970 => 1.05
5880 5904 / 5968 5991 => 1.28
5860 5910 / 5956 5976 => 1.15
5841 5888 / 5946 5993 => 1.02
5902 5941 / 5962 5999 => 1.05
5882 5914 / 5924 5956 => 1.16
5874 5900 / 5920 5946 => 1.16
